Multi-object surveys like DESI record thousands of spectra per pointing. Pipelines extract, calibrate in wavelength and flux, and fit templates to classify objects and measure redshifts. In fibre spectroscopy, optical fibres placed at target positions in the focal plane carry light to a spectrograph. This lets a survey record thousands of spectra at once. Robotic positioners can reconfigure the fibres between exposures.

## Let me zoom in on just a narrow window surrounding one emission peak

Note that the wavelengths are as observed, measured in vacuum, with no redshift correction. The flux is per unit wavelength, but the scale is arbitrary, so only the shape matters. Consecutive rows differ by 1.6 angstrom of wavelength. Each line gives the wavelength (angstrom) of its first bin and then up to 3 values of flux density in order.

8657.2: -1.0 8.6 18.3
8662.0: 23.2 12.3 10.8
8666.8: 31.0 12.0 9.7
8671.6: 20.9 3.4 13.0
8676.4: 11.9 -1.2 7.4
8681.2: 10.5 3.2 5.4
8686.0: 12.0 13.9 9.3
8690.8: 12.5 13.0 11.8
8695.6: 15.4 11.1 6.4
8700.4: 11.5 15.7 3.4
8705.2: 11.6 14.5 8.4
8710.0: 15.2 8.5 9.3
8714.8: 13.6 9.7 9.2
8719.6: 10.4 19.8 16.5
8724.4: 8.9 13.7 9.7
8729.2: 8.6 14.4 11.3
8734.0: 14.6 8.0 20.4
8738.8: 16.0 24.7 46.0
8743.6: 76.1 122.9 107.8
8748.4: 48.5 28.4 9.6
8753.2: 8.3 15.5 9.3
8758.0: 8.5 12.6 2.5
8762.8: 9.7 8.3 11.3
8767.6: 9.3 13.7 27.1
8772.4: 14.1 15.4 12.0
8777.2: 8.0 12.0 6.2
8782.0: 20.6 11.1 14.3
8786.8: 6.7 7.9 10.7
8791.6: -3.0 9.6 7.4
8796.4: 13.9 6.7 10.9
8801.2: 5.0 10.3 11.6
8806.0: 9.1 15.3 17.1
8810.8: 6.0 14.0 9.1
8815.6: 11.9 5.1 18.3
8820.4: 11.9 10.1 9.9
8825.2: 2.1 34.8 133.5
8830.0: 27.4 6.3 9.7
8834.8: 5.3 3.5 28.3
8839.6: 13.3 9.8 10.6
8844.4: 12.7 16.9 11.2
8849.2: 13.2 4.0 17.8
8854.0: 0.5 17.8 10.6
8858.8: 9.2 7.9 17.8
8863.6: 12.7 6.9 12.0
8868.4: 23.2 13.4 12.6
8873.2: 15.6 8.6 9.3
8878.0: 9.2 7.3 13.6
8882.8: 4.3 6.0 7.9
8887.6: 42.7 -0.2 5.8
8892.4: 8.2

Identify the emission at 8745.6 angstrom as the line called H-beta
